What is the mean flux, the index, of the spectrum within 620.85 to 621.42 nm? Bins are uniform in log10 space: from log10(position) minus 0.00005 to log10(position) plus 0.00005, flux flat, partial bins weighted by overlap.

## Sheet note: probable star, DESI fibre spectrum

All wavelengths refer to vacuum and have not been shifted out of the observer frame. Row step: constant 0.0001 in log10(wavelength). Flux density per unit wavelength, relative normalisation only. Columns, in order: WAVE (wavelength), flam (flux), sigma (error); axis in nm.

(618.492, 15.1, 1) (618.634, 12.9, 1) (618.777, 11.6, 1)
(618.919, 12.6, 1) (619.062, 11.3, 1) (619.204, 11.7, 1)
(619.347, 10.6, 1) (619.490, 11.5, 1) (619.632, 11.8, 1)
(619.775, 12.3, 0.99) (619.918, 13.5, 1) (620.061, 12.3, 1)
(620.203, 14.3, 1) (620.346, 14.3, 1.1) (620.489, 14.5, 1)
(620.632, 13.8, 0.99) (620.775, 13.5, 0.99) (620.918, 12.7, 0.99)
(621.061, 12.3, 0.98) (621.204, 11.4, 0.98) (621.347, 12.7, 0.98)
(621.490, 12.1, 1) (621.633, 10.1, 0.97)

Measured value 12.3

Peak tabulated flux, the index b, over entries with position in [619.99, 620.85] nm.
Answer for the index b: 14.5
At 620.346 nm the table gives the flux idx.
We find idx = 14.3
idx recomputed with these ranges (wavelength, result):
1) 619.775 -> 12.3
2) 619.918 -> 13.5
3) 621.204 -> 11.4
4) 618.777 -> 11.6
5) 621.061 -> 12.3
